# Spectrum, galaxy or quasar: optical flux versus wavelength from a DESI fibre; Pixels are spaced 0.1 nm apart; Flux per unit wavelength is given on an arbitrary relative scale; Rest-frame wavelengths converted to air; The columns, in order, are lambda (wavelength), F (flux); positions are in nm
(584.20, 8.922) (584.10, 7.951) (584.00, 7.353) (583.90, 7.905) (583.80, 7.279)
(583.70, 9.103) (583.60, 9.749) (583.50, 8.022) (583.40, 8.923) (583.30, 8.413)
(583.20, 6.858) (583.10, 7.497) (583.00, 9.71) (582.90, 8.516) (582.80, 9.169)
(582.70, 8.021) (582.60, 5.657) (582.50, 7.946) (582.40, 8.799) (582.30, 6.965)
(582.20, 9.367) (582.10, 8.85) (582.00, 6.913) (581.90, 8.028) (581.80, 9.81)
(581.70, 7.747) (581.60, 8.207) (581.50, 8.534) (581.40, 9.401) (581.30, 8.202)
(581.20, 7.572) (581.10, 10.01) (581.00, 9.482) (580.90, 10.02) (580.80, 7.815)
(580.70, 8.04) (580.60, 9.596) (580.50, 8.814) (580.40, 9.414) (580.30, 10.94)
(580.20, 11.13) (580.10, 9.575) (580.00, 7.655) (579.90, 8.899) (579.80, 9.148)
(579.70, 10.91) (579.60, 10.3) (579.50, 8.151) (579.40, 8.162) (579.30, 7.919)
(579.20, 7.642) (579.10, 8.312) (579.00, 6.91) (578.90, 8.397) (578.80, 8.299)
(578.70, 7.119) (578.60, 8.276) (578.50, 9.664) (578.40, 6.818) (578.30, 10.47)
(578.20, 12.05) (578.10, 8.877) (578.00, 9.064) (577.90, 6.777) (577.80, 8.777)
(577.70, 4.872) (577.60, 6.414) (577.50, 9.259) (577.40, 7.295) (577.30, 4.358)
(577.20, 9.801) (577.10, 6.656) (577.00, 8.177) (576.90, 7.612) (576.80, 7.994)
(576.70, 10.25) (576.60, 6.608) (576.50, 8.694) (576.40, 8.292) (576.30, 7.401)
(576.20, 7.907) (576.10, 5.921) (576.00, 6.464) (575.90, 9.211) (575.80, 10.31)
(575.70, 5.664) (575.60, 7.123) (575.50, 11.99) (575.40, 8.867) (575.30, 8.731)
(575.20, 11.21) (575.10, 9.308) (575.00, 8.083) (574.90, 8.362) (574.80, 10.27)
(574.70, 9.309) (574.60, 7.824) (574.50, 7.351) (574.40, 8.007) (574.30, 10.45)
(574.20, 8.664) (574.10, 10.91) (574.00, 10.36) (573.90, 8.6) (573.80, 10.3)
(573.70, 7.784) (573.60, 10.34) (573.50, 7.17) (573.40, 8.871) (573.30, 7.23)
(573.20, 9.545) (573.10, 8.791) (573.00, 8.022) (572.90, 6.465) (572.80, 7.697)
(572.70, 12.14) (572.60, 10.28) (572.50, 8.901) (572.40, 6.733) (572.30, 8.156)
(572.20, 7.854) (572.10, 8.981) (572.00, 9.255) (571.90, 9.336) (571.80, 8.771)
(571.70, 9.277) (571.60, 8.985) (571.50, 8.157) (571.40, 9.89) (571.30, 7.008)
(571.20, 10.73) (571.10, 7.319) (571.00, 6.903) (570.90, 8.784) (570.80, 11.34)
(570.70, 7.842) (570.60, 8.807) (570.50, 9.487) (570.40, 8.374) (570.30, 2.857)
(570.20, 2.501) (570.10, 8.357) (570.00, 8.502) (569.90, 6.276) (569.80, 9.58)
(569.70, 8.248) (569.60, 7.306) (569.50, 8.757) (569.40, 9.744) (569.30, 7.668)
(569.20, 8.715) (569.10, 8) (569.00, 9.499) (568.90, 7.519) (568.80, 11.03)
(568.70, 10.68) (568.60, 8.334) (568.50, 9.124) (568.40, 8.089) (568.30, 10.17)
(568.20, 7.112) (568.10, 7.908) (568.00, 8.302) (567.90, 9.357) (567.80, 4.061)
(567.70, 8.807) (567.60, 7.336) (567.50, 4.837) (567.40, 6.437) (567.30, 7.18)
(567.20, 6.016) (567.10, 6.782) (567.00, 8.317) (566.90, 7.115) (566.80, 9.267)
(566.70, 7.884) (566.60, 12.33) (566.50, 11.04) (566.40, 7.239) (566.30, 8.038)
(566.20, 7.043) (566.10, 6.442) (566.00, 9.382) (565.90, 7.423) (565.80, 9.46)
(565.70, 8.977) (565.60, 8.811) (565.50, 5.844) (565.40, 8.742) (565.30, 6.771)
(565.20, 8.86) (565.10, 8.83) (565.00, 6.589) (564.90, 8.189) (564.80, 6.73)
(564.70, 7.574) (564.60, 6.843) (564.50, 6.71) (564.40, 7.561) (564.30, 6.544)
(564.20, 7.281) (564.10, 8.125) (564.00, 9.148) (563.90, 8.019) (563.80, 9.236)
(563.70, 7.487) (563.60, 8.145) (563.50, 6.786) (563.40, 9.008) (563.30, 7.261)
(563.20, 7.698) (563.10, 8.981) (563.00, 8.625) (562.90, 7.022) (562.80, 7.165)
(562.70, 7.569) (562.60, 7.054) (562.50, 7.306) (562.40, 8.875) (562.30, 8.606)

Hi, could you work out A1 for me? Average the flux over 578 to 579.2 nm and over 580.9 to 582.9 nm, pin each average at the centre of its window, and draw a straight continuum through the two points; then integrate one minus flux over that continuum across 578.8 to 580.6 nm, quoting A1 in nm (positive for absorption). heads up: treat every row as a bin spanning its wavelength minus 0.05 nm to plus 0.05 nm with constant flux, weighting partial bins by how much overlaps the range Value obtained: -0.09 nm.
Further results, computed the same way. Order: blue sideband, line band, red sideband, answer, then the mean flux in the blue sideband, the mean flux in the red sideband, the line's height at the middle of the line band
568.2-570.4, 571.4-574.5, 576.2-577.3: -0.314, 8.12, 7.97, 8.05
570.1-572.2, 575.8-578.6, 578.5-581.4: 0.198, 8.22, 8.84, 8.64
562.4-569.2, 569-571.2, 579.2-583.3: 0.051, 7.97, 8.68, 8.17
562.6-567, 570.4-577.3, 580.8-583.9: -0.365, 7.99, 8.41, 8.2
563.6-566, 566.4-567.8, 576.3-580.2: 0.025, 7.85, 8.3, 7.93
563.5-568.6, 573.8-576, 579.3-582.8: -0.171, 7.86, 8.76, 8.39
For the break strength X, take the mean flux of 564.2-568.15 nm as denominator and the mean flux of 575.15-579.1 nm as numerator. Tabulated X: 1.1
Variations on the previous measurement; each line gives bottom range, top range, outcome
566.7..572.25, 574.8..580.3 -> 1.04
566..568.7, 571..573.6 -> 1.08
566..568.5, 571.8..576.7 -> 1.10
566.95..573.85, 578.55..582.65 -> 1.04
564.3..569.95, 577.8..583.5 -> 1.07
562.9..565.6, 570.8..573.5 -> 1.11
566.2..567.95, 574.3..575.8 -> 1.14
